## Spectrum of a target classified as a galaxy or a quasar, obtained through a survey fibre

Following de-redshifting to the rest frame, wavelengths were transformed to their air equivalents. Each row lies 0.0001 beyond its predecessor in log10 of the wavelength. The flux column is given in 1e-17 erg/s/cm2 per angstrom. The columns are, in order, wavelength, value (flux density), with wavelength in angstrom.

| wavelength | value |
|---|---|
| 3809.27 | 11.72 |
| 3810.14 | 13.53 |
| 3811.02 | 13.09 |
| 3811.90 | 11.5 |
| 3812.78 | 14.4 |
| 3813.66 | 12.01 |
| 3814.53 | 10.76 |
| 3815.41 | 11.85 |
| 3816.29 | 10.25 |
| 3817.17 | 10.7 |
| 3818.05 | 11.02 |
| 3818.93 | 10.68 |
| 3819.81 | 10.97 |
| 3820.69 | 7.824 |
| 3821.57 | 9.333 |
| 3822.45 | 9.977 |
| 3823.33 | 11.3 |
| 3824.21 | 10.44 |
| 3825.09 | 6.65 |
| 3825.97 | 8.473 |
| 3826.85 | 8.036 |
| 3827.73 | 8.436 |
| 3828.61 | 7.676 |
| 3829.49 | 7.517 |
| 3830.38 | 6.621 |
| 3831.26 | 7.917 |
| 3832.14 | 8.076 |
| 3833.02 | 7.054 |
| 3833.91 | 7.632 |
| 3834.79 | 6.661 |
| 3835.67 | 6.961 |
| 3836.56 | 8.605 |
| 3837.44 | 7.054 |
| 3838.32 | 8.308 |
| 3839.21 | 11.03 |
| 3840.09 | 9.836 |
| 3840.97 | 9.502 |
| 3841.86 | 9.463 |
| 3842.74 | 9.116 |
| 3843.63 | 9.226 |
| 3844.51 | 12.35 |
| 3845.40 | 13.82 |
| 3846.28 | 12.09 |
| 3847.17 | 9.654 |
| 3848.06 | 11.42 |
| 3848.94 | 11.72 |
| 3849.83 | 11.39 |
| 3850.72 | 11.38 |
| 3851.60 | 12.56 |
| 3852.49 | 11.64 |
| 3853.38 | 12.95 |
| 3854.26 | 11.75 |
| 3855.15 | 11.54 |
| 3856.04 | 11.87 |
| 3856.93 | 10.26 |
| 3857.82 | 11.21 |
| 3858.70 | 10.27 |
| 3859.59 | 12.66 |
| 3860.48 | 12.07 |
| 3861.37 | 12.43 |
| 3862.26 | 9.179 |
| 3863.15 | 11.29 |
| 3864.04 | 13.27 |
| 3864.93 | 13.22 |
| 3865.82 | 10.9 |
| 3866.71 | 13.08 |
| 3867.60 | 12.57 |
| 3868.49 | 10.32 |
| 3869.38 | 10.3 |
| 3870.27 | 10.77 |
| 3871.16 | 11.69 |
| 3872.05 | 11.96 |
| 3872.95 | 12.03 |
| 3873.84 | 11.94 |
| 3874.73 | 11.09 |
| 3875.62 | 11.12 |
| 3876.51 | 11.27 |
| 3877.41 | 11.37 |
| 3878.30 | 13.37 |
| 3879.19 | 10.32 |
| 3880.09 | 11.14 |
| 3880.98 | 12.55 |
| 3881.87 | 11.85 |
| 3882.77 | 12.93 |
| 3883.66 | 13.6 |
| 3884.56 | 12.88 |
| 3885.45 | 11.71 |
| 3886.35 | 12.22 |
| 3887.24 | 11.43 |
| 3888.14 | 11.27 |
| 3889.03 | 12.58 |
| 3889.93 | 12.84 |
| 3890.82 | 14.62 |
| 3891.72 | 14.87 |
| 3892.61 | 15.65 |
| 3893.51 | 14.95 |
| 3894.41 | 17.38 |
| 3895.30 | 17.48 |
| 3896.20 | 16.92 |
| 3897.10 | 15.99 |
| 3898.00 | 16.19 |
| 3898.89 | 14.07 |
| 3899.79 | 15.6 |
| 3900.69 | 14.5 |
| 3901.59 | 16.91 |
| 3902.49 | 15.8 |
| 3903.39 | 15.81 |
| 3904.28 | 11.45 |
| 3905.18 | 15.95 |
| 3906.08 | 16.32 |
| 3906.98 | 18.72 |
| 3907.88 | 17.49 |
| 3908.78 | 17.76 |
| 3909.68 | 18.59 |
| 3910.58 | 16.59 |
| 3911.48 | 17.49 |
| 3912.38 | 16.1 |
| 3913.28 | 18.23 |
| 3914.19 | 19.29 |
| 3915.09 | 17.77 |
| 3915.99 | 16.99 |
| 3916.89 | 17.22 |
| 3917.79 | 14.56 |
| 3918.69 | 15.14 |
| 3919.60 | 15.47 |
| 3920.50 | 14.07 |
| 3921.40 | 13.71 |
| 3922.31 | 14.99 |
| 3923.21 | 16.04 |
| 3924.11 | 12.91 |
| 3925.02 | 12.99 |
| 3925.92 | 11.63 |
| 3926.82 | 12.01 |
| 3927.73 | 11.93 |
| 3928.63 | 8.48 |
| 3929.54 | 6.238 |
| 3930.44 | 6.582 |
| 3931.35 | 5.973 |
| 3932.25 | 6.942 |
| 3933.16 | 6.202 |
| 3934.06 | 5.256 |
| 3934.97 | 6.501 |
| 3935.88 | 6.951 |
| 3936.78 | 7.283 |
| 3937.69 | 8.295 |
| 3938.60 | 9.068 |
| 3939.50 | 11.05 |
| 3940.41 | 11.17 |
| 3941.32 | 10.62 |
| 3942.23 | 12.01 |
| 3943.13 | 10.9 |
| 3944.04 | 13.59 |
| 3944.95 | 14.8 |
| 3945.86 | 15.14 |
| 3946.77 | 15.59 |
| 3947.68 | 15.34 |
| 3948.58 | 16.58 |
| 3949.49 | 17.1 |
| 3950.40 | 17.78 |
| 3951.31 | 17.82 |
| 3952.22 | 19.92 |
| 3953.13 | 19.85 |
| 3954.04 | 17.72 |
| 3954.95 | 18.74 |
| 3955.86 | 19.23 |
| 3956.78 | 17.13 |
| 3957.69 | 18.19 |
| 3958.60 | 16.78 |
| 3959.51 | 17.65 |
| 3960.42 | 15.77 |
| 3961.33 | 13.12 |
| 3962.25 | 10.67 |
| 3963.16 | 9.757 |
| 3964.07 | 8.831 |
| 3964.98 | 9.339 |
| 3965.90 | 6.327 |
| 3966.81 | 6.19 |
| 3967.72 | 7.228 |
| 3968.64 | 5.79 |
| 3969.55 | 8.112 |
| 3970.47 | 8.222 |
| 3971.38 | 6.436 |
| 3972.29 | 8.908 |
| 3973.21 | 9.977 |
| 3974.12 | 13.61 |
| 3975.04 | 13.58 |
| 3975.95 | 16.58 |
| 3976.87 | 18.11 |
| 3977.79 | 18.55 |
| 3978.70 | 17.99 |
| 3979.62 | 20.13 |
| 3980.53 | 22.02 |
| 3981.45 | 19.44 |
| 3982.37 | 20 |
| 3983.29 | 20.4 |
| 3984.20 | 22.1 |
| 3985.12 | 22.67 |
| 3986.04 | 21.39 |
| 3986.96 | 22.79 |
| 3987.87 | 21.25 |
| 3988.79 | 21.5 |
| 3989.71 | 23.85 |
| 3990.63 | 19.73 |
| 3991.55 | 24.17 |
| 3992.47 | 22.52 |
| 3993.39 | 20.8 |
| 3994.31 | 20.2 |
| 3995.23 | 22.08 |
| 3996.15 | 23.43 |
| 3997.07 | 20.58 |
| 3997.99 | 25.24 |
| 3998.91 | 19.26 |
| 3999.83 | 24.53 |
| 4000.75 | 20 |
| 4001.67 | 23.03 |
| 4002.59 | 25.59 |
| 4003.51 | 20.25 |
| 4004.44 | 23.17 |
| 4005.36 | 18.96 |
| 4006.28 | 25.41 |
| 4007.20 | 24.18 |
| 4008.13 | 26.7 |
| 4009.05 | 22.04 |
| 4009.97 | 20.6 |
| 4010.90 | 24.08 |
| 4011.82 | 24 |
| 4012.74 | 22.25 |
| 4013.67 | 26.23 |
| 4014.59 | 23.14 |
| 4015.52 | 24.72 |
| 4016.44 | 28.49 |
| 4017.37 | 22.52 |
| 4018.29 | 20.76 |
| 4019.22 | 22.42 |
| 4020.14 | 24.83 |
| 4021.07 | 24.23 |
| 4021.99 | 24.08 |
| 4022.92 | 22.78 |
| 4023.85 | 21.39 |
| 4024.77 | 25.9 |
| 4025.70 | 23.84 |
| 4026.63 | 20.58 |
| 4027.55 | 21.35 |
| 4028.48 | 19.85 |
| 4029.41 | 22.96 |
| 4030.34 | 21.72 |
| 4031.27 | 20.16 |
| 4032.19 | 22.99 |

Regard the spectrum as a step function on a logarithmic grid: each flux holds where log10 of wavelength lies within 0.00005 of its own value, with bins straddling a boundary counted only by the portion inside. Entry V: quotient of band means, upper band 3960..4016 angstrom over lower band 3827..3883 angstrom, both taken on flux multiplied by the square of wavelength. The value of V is 1.9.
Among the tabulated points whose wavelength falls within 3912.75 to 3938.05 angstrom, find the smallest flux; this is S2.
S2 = 5.256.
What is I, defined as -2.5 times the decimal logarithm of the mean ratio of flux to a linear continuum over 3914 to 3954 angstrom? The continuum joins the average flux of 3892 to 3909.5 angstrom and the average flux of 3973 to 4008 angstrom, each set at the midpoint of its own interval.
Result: 0.37 mag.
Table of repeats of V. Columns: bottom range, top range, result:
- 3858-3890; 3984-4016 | 2.05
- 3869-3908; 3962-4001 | 1.30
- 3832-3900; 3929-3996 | 1.30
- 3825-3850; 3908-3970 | 1.52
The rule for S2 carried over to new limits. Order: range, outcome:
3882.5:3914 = 11.27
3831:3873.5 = 6.661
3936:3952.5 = 7.283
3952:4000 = 5.79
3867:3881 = 10.3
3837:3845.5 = 7.054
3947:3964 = 9.757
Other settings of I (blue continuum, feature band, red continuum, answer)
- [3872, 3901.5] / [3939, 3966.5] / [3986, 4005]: 0.27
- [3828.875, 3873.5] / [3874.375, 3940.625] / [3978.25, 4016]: 0.12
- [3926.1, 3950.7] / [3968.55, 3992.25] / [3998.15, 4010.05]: 0.07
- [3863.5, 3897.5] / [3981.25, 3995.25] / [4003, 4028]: -0.02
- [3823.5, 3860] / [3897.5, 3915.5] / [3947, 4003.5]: -0.23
